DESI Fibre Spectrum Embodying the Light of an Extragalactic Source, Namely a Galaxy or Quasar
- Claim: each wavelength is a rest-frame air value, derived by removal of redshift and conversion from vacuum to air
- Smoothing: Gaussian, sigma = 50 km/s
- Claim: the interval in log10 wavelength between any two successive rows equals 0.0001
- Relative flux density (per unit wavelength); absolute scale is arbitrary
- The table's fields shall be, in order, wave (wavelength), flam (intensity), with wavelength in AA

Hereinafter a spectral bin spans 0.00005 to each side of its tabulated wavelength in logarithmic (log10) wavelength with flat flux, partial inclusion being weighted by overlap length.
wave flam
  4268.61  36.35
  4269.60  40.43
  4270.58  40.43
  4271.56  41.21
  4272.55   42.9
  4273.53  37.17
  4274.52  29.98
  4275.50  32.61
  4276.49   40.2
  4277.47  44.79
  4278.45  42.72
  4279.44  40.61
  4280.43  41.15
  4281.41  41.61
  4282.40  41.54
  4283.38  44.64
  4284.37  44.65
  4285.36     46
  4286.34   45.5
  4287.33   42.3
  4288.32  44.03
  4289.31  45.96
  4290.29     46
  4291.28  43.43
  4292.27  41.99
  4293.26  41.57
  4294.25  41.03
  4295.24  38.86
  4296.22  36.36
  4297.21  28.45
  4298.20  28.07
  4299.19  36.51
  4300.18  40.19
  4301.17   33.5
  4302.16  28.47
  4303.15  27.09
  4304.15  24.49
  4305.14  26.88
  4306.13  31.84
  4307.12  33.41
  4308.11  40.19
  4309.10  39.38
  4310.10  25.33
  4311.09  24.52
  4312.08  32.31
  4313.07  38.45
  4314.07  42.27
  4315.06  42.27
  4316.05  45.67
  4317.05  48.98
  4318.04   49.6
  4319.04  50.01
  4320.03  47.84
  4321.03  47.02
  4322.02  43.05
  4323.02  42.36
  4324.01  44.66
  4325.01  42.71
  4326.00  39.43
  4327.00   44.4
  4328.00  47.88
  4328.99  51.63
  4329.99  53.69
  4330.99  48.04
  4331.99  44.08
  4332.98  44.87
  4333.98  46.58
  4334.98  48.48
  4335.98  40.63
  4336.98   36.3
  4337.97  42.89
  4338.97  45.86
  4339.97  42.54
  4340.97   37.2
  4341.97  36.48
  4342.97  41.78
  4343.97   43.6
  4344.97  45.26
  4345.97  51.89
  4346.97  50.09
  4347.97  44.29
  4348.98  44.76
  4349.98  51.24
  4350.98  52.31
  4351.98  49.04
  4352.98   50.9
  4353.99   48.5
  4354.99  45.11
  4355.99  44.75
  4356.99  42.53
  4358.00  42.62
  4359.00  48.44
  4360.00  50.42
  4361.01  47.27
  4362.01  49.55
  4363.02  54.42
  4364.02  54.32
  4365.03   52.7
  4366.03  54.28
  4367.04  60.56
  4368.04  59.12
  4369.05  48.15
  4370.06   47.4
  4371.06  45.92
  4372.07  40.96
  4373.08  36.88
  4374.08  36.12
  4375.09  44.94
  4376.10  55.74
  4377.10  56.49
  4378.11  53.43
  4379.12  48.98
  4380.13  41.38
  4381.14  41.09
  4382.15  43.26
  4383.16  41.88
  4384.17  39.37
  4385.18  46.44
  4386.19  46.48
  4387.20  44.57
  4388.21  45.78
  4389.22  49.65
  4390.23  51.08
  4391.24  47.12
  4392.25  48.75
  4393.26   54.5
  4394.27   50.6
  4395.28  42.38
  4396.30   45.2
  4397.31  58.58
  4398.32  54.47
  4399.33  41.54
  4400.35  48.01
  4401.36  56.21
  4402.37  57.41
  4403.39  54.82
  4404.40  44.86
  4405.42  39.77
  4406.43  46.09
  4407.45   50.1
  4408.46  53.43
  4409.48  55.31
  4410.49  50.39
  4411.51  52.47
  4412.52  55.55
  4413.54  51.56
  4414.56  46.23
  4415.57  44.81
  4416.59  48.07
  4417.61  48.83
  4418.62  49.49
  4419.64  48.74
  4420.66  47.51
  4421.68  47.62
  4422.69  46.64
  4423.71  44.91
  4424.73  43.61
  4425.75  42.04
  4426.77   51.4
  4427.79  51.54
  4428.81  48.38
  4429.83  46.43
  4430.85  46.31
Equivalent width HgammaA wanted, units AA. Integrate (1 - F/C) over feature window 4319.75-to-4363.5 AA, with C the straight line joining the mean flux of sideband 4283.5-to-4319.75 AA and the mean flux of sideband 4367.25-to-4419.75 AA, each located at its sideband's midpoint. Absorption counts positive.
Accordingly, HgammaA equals -3.2 AA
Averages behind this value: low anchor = 38.3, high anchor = 48.3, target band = 45.8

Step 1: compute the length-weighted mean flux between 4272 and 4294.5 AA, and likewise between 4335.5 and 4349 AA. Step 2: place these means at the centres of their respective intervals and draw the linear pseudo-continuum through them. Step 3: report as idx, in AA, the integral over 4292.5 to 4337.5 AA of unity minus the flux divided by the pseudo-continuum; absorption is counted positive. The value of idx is 2.9 AA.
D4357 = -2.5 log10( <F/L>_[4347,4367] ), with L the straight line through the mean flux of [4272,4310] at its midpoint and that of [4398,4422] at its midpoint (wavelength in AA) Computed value -0.11 mag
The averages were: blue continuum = 38.2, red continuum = 49.7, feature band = 49.1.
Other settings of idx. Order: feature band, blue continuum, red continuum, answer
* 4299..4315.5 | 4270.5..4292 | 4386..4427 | 3.8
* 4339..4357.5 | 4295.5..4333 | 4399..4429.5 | -1.3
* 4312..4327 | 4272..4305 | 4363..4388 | -0.8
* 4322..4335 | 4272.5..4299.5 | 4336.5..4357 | -0.6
